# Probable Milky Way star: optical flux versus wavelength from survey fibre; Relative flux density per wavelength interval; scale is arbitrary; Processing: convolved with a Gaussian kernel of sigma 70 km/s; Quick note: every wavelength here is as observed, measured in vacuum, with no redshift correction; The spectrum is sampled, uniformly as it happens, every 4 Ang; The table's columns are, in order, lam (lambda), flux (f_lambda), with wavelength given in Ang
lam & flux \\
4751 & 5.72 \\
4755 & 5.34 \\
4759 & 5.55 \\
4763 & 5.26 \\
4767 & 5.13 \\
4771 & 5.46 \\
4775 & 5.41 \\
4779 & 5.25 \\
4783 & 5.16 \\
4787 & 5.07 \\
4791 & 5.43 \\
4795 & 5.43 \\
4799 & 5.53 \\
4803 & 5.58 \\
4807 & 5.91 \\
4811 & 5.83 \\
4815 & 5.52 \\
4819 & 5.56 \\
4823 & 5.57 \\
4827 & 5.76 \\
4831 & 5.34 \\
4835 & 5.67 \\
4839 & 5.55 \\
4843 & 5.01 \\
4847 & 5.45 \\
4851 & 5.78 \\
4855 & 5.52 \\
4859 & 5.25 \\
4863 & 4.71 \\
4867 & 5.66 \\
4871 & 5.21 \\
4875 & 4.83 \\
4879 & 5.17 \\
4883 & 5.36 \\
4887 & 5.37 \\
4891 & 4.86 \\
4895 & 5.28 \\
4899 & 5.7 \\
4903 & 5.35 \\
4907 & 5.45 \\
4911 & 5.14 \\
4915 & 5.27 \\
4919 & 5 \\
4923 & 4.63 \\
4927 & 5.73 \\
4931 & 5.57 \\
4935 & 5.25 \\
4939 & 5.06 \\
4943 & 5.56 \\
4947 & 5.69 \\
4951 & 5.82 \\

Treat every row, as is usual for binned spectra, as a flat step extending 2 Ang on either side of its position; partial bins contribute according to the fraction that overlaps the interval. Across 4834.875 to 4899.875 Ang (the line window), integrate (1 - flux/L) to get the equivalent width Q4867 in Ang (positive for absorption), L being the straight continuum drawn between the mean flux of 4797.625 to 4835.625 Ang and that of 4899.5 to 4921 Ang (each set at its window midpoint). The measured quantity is 1.6 Ang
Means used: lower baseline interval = 5.63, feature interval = 5.3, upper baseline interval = 5.27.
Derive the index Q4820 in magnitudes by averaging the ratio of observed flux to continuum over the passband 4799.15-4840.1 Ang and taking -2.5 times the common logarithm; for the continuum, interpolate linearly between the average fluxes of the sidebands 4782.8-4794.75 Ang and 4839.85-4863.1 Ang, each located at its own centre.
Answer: -0.06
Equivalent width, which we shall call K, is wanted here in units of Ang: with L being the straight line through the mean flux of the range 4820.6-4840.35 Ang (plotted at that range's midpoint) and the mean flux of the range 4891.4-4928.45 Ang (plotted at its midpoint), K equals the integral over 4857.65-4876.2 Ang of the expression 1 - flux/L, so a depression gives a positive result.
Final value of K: 1.0 Ang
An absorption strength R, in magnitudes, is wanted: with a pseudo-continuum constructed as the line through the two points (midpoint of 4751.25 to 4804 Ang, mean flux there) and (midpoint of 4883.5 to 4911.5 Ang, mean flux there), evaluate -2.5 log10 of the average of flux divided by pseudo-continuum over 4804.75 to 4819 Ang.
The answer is -0.07 mag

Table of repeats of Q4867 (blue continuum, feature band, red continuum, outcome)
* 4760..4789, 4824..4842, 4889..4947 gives -0.94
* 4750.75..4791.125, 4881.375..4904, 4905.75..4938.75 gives -0.27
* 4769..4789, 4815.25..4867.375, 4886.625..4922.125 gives -1.86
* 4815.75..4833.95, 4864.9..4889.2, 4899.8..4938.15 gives 0.63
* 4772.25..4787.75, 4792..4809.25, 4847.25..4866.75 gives -1.07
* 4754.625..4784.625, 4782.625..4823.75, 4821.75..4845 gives -0.87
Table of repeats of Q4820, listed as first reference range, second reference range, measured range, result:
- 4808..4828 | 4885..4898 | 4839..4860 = 0.01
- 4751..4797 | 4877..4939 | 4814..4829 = -0.06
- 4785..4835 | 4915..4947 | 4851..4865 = 0.04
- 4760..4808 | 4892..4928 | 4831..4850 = -0.02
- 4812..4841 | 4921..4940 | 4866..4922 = 0.03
